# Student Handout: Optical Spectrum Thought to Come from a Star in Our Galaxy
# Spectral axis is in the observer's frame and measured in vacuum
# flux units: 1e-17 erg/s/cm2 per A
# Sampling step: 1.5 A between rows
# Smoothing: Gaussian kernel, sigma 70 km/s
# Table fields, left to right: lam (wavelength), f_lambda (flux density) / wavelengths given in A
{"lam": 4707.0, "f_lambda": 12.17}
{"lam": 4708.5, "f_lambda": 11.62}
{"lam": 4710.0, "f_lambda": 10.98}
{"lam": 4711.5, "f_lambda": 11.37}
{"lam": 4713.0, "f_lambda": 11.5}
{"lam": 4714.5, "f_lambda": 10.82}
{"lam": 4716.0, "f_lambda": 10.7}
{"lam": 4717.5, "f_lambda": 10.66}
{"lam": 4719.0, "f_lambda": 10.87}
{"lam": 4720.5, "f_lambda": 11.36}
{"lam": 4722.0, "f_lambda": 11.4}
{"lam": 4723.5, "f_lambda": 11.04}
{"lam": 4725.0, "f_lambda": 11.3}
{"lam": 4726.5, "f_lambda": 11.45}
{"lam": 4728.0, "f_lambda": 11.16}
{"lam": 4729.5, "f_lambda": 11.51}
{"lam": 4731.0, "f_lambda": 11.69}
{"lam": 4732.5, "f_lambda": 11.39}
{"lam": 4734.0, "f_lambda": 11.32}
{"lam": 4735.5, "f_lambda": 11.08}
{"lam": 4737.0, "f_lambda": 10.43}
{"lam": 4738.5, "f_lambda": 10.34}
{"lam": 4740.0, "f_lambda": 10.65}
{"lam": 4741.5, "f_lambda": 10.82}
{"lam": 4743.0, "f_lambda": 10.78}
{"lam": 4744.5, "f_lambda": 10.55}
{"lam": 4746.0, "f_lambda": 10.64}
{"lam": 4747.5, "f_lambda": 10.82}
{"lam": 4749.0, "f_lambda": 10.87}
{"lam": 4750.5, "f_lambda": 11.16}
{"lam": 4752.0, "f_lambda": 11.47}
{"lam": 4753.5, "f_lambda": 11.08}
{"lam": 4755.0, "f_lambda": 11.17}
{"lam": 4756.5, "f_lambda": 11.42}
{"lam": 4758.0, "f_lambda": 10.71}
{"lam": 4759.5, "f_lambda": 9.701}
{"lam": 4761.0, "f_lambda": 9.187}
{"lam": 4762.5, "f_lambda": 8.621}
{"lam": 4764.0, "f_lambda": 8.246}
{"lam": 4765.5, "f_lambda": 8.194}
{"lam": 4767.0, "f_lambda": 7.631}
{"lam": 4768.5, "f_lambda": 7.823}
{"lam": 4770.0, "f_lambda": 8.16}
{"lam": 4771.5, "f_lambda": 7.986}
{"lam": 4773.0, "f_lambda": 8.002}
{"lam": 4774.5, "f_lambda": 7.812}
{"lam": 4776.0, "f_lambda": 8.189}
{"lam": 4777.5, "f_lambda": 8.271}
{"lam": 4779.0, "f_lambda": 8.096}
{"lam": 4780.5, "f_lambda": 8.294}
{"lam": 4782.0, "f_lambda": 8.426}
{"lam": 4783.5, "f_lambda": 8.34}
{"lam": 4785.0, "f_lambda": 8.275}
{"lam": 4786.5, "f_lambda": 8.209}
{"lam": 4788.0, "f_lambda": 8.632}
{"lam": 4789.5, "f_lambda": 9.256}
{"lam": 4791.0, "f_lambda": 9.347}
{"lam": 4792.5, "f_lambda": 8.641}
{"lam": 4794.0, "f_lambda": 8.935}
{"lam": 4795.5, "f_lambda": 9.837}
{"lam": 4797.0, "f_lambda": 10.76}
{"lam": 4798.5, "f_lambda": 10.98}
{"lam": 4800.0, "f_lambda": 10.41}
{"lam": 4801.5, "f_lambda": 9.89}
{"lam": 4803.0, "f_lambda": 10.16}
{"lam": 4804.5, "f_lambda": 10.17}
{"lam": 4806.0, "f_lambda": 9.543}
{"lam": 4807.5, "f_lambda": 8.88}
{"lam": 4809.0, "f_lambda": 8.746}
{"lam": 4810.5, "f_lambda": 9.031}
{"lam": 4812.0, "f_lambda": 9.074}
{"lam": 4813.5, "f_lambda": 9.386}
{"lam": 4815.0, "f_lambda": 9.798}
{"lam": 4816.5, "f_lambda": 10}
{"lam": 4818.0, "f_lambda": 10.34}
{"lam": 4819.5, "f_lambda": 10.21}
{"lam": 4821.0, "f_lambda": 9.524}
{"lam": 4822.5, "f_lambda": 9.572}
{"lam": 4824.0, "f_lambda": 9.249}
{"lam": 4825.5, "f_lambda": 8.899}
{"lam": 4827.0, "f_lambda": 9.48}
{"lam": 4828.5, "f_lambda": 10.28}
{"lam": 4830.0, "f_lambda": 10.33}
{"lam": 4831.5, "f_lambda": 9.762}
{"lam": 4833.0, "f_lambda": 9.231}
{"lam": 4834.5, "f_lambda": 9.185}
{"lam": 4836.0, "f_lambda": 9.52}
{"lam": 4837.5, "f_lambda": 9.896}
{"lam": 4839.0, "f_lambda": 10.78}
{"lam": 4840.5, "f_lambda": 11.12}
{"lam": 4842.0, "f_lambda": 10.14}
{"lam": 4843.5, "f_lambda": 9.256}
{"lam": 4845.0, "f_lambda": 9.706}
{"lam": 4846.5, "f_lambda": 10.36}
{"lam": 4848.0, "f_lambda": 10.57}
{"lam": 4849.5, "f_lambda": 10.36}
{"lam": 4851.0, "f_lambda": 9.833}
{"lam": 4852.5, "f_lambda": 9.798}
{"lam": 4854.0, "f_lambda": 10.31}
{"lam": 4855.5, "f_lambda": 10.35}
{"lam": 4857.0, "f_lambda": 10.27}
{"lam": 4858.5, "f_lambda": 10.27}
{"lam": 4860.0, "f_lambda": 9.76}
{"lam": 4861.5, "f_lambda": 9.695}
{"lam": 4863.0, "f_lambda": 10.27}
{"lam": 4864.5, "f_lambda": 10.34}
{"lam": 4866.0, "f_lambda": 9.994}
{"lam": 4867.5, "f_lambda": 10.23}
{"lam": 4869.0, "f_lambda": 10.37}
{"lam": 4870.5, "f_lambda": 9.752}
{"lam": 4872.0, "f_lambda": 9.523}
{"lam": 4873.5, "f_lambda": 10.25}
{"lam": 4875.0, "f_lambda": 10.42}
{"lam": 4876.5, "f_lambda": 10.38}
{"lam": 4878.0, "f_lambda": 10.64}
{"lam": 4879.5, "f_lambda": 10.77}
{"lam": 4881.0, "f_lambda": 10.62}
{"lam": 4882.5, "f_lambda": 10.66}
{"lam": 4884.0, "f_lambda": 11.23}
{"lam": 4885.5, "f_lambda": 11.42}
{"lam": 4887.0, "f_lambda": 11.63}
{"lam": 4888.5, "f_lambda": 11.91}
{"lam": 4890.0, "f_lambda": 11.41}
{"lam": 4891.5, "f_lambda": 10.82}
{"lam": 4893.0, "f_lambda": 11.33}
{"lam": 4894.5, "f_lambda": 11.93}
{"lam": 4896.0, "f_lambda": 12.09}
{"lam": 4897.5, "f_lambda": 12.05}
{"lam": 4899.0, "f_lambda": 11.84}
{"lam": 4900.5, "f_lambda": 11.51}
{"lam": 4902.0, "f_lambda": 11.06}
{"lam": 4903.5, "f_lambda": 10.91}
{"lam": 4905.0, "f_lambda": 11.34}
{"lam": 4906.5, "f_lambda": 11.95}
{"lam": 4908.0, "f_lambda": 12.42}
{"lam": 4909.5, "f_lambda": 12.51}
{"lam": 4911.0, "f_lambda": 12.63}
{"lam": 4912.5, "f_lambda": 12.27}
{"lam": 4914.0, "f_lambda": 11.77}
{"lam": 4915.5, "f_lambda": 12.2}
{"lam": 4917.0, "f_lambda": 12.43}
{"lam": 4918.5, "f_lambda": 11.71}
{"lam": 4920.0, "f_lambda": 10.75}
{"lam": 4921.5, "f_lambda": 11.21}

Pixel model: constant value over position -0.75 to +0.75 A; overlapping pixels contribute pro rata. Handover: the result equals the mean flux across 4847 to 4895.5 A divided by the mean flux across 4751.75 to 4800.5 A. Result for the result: 1.2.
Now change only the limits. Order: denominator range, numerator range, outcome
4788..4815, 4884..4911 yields 1.22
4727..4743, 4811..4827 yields 0.87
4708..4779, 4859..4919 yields 1.09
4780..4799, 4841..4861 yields 1.11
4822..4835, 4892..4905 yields 1.21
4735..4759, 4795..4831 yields 0.90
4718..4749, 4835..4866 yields 0.92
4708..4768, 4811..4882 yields 0.94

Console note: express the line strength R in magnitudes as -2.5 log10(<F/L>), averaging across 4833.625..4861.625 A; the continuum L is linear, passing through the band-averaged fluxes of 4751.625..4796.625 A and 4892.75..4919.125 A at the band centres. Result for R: 0.05 mag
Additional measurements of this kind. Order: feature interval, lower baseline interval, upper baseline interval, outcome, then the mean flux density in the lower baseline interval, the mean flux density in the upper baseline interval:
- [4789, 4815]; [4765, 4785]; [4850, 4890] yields -0.100 mag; 8.1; 10.4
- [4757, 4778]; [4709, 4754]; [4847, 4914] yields 0.281 mag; 11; 10.9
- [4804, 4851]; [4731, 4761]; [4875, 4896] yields 0.132 mag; 10.8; 11.1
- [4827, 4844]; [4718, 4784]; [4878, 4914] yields 0.101 mag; 10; 11.6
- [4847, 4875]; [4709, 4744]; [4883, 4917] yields 0.148 mag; 11.1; 11.7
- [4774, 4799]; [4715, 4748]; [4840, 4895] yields 0.217 mag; 11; 10.5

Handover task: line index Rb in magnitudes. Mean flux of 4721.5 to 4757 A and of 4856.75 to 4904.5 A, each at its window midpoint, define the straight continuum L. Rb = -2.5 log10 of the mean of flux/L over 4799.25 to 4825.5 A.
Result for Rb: 0.14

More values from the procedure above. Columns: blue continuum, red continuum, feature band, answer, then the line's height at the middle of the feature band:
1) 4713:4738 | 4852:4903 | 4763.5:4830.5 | 0.201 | 11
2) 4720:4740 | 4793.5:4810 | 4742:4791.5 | 0.138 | 10.5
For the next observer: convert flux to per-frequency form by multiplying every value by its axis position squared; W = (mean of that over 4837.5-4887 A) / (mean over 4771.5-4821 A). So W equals 1.2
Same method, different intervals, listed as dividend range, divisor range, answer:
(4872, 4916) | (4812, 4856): 1.18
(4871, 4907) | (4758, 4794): 1.38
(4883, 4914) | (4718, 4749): 1.14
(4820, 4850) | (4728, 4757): 0.93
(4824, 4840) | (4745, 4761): 0.93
